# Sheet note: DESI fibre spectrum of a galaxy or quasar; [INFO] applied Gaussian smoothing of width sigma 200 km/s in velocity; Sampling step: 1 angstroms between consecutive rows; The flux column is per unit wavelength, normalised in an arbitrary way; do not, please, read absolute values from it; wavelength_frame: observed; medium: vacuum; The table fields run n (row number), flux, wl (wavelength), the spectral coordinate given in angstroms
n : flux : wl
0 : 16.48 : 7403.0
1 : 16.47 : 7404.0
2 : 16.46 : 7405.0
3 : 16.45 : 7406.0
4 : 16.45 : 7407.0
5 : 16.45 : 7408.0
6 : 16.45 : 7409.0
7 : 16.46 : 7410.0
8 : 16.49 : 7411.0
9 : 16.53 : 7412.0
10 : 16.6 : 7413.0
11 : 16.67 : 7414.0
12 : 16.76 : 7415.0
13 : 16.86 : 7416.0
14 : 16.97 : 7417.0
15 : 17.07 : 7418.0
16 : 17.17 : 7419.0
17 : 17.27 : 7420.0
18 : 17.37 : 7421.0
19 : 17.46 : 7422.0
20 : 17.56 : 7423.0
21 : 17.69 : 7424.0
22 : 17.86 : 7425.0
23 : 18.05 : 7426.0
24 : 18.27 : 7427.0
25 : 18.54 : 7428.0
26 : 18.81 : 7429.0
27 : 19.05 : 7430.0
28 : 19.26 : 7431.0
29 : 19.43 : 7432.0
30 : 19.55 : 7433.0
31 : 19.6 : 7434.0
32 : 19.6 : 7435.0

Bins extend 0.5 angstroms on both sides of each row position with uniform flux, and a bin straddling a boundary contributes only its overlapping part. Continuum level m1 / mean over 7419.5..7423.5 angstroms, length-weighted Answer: 17.4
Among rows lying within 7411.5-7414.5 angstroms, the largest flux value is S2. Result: 16.67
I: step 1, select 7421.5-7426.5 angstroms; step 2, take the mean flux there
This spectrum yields 17.7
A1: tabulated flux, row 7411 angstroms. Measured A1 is 16.49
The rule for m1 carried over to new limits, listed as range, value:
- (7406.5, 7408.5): 16.4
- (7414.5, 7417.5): 16.9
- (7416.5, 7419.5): 17.1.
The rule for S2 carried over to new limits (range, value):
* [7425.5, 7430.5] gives 19.05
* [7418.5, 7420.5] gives 17.27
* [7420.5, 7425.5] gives 17.86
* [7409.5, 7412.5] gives 16.53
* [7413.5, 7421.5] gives 17.37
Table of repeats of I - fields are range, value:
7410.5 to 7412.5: 16.5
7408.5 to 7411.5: 16.5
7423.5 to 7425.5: 17.8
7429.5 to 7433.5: 19.3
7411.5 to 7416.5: 16.7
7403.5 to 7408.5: 16.5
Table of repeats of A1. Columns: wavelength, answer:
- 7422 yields 17.46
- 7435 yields 19.6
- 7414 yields 16.67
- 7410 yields 16.46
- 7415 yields 16.76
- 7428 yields 18.54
